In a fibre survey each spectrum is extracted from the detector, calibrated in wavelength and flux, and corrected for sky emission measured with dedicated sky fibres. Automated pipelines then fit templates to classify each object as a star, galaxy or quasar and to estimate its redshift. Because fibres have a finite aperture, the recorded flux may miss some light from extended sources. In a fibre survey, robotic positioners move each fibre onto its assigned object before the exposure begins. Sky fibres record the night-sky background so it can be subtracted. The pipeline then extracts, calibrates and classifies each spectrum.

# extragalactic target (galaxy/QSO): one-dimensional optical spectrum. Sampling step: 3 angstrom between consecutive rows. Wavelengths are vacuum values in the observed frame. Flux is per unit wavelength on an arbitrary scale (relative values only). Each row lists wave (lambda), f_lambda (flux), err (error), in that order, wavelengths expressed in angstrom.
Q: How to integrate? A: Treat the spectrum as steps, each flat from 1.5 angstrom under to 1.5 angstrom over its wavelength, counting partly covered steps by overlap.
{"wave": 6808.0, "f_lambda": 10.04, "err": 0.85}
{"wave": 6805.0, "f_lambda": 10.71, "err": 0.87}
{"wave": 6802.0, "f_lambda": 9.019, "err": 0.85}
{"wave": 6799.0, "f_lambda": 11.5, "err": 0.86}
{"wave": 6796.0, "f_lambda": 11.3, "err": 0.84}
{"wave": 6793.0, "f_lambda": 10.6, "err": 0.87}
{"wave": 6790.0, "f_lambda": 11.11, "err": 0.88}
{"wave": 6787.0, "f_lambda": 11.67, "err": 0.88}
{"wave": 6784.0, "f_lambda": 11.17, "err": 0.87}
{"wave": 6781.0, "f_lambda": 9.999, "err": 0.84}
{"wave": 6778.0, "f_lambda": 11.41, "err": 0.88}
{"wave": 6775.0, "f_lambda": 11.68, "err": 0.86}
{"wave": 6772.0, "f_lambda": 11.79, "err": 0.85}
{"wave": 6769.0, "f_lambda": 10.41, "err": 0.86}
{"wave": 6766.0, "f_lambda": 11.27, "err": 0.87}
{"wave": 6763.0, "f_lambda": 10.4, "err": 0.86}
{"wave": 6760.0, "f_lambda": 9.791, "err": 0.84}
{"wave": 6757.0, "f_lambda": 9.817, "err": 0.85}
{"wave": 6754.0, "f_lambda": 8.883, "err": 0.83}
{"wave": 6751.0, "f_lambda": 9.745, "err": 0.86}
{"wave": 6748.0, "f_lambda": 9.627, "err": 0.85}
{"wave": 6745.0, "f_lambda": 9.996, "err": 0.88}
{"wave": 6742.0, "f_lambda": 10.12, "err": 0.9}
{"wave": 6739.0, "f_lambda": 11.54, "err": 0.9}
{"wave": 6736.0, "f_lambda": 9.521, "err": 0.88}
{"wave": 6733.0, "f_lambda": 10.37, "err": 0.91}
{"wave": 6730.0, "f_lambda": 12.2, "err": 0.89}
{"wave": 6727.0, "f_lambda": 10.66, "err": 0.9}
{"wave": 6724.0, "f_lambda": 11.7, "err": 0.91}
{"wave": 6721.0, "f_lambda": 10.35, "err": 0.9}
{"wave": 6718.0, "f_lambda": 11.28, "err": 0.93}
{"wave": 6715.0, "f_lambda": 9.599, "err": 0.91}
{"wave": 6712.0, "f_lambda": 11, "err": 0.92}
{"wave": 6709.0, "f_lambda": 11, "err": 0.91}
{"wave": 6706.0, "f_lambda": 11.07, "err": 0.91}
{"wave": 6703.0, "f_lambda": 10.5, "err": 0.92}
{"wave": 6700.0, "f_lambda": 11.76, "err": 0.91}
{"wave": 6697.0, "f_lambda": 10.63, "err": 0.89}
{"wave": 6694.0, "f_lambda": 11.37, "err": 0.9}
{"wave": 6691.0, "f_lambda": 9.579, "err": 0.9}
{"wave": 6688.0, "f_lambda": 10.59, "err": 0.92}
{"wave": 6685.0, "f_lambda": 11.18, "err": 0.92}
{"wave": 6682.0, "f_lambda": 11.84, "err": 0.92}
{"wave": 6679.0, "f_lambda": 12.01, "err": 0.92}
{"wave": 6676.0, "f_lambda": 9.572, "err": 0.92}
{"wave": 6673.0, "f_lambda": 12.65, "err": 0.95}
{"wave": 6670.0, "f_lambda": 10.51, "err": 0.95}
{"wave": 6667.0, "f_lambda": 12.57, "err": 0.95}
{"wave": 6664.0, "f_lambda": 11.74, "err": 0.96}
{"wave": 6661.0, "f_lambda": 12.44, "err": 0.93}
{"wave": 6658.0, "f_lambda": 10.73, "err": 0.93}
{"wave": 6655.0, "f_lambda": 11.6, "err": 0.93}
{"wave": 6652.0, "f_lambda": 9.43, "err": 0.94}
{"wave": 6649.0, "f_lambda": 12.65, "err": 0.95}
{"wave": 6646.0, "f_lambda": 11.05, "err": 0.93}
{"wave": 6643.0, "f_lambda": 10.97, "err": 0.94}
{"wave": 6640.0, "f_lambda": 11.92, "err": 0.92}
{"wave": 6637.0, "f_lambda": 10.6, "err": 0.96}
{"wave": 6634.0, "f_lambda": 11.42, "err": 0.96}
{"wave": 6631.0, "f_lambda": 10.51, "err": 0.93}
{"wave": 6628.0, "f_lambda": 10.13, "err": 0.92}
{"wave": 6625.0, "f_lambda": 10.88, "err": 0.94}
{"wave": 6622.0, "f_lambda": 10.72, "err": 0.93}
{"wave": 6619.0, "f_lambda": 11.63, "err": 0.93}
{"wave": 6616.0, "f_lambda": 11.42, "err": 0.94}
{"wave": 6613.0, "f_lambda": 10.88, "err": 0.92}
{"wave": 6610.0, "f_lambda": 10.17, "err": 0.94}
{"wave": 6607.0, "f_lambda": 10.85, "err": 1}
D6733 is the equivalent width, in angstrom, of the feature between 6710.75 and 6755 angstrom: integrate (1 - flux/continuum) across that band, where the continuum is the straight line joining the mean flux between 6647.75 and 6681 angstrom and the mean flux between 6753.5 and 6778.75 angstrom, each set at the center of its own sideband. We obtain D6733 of 1.9 angstrom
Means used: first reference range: 11.4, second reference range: 10.7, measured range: 10.5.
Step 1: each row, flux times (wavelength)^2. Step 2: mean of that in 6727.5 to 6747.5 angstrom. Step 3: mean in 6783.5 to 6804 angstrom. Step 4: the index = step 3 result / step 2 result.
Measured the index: 1.0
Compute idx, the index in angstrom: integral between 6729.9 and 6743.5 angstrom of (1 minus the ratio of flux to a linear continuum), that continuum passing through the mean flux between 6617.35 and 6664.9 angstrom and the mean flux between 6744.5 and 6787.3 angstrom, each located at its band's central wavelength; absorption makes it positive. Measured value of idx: 0.1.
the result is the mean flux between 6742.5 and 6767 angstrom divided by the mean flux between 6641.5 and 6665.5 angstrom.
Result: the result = 0.9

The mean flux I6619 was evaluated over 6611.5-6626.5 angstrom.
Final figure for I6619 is 11.1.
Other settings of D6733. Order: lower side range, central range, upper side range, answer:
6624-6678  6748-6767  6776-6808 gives 1.7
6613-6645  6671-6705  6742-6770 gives -1.7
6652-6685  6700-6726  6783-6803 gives 0.9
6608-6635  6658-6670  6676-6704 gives -1.0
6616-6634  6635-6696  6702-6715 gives -2.4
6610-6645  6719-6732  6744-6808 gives -0.6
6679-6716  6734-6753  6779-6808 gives 1.3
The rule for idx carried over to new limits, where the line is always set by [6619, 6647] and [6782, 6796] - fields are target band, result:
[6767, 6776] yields -0.1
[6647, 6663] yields -0.6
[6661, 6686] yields -1.3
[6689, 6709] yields 0.3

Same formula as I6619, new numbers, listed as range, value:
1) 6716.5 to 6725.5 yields 11.1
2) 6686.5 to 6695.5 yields 10.5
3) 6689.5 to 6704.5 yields 10.8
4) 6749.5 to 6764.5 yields 9.73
